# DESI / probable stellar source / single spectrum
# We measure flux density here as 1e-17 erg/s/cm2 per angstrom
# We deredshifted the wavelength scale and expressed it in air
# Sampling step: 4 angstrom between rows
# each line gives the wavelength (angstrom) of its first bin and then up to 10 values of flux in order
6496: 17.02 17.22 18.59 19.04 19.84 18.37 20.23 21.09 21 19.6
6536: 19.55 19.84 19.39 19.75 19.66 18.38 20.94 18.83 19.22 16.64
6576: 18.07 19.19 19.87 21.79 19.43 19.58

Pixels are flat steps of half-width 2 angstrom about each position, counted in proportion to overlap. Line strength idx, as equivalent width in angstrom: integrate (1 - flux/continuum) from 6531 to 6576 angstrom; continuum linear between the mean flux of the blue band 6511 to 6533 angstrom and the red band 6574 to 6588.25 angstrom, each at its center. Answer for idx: 1.3 angstrom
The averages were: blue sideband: 20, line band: 19.2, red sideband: 19.5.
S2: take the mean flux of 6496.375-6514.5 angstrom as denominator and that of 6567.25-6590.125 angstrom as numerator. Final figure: 1.0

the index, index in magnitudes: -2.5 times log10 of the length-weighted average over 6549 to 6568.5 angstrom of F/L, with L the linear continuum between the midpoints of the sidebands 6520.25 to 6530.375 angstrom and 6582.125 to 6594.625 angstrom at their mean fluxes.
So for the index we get 0.06 mag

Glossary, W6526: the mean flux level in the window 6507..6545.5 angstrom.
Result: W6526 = 19.8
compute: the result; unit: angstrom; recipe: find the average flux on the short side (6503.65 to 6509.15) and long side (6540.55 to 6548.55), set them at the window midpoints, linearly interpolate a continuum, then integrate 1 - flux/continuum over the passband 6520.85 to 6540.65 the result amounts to -0.9 angstrom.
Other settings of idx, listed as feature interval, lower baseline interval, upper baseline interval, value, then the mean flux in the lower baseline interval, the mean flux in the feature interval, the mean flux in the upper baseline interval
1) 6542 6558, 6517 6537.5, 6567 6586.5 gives 0.2 angstrom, 20.2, 19.3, 18.6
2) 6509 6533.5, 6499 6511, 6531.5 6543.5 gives -1.2 angstrom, 18.5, 20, 19.6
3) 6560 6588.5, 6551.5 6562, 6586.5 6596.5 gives 1.3 angstrom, 19.7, 19.1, 20.3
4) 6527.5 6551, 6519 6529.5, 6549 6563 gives 0.5 angstrom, 20.8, 19.8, 19.6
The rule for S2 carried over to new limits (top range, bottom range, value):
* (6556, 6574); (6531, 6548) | 0.96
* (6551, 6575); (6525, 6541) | 0.94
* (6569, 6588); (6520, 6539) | 0.93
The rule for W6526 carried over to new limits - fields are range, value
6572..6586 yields 18.7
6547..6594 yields 19.3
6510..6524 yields 19.7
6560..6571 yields 19.2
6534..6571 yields 19.4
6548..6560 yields 19.5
